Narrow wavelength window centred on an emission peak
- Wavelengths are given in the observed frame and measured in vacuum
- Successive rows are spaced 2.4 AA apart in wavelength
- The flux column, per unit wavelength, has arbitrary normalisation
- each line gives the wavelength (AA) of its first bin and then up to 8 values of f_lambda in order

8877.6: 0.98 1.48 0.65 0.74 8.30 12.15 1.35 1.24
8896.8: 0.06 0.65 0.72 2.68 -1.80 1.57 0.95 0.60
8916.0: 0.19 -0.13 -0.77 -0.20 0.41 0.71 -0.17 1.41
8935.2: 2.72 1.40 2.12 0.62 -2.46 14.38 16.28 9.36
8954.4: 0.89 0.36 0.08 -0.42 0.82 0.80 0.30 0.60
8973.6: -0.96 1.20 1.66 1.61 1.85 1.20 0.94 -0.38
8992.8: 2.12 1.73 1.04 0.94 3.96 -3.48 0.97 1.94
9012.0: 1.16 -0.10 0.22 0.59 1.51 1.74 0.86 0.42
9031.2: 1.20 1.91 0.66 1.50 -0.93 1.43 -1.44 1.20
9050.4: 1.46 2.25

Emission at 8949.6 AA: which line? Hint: [O III] 5007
